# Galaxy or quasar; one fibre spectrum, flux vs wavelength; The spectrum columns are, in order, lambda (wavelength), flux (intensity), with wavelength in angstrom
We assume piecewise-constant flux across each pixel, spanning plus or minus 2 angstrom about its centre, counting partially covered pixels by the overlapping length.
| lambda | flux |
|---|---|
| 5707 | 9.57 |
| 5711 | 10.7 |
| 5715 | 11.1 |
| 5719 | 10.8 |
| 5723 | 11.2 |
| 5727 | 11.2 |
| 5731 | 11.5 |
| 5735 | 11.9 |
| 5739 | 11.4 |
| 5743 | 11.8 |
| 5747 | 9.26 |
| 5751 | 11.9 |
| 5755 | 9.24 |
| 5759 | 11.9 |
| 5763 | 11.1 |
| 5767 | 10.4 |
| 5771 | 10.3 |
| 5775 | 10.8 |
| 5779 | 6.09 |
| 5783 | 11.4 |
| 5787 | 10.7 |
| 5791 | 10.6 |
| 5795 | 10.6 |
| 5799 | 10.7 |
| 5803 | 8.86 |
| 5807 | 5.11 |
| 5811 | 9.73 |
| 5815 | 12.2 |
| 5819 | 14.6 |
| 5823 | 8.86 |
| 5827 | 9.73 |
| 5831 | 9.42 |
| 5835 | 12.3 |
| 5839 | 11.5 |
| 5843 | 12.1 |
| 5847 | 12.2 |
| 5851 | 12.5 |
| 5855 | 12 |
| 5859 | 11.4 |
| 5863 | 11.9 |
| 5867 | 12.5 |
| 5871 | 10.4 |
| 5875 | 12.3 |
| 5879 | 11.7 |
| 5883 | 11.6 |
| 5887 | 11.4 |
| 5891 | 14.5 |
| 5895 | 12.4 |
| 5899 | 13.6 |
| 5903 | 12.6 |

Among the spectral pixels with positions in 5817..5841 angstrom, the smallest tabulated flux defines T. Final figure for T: 8.86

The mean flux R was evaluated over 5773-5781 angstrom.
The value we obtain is 8.45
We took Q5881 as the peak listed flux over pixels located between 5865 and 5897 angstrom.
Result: 14.5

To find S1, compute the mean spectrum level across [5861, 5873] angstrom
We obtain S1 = 11.6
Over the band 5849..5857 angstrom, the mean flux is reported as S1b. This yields 12.2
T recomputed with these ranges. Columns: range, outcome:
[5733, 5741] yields 11.4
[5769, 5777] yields 10.3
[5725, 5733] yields 11.2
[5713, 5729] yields 10.8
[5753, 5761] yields 9.24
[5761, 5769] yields 10.4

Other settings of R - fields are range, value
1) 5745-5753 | 10.6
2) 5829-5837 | 10.9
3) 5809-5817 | 11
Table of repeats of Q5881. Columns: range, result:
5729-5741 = 11.9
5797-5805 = 10.7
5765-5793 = 11.4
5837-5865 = 12.5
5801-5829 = 14.6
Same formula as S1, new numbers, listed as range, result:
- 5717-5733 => 11.2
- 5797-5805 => 9.78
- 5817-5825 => 11.7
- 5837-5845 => 11.8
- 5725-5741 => 11.5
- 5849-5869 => 12.1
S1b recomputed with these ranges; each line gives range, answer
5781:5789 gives 11.1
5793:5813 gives 9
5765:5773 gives 10.4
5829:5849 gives 11.5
